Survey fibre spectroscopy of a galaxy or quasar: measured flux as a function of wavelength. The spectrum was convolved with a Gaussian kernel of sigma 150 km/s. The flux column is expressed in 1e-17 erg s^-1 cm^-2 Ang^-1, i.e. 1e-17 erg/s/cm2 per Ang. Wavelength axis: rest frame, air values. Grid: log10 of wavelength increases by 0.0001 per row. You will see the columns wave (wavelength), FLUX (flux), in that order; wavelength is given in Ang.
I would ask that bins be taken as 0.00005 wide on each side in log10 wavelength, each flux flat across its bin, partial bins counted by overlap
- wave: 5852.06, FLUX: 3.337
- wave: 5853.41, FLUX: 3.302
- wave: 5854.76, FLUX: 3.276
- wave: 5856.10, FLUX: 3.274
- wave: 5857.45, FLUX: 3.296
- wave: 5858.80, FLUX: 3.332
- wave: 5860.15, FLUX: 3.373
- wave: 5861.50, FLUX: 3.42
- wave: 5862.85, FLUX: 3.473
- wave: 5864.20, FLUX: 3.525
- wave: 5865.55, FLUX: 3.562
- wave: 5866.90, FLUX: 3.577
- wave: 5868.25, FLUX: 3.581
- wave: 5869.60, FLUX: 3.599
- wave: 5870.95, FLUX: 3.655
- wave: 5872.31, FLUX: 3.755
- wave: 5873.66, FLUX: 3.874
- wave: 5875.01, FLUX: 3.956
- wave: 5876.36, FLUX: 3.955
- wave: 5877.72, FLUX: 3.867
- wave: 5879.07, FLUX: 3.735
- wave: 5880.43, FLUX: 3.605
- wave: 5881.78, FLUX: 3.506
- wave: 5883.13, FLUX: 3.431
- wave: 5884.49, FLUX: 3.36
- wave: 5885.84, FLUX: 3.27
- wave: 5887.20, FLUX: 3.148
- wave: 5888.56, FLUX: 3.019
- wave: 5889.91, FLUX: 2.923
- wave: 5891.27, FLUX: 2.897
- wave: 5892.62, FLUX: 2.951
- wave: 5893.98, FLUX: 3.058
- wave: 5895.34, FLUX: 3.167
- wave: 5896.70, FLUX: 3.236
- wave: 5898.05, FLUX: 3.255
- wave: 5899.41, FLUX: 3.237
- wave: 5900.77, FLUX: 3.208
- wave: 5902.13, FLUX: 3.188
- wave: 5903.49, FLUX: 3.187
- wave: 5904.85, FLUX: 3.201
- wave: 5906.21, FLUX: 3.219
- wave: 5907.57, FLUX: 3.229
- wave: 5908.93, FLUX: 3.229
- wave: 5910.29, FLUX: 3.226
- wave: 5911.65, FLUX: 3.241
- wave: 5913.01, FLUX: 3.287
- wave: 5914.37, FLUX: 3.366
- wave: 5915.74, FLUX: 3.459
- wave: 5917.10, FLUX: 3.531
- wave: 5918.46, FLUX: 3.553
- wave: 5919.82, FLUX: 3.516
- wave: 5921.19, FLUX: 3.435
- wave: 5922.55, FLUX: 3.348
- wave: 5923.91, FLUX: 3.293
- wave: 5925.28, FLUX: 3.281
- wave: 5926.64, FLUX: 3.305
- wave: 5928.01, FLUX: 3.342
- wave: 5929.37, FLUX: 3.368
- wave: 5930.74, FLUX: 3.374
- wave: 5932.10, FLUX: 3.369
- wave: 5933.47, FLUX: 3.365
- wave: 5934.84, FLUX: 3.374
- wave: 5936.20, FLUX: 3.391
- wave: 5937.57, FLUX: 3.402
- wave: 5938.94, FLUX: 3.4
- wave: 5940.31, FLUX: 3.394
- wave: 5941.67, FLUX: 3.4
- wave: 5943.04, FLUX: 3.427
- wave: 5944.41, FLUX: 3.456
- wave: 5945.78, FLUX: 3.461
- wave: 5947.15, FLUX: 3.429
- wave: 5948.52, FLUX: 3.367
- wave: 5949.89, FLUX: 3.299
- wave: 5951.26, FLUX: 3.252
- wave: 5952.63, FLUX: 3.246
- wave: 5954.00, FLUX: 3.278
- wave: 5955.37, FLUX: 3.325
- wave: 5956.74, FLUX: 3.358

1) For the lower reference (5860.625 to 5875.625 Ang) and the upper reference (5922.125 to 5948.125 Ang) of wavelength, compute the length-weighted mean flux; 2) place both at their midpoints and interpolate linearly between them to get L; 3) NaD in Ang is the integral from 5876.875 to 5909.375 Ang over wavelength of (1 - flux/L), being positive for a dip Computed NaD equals 2.6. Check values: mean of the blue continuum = 3.63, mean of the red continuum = 3.38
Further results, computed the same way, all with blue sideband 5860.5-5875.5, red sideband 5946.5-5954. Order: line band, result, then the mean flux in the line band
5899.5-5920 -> 1.0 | 3.3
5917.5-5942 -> 0.0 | 3.39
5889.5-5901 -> 1.4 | 3.1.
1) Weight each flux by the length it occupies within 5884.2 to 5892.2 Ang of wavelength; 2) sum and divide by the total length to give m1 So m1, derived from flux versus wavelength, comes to 3.09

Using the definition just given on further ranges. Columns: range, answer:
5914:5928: 3.4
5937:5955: 3.37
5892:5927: 3.28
